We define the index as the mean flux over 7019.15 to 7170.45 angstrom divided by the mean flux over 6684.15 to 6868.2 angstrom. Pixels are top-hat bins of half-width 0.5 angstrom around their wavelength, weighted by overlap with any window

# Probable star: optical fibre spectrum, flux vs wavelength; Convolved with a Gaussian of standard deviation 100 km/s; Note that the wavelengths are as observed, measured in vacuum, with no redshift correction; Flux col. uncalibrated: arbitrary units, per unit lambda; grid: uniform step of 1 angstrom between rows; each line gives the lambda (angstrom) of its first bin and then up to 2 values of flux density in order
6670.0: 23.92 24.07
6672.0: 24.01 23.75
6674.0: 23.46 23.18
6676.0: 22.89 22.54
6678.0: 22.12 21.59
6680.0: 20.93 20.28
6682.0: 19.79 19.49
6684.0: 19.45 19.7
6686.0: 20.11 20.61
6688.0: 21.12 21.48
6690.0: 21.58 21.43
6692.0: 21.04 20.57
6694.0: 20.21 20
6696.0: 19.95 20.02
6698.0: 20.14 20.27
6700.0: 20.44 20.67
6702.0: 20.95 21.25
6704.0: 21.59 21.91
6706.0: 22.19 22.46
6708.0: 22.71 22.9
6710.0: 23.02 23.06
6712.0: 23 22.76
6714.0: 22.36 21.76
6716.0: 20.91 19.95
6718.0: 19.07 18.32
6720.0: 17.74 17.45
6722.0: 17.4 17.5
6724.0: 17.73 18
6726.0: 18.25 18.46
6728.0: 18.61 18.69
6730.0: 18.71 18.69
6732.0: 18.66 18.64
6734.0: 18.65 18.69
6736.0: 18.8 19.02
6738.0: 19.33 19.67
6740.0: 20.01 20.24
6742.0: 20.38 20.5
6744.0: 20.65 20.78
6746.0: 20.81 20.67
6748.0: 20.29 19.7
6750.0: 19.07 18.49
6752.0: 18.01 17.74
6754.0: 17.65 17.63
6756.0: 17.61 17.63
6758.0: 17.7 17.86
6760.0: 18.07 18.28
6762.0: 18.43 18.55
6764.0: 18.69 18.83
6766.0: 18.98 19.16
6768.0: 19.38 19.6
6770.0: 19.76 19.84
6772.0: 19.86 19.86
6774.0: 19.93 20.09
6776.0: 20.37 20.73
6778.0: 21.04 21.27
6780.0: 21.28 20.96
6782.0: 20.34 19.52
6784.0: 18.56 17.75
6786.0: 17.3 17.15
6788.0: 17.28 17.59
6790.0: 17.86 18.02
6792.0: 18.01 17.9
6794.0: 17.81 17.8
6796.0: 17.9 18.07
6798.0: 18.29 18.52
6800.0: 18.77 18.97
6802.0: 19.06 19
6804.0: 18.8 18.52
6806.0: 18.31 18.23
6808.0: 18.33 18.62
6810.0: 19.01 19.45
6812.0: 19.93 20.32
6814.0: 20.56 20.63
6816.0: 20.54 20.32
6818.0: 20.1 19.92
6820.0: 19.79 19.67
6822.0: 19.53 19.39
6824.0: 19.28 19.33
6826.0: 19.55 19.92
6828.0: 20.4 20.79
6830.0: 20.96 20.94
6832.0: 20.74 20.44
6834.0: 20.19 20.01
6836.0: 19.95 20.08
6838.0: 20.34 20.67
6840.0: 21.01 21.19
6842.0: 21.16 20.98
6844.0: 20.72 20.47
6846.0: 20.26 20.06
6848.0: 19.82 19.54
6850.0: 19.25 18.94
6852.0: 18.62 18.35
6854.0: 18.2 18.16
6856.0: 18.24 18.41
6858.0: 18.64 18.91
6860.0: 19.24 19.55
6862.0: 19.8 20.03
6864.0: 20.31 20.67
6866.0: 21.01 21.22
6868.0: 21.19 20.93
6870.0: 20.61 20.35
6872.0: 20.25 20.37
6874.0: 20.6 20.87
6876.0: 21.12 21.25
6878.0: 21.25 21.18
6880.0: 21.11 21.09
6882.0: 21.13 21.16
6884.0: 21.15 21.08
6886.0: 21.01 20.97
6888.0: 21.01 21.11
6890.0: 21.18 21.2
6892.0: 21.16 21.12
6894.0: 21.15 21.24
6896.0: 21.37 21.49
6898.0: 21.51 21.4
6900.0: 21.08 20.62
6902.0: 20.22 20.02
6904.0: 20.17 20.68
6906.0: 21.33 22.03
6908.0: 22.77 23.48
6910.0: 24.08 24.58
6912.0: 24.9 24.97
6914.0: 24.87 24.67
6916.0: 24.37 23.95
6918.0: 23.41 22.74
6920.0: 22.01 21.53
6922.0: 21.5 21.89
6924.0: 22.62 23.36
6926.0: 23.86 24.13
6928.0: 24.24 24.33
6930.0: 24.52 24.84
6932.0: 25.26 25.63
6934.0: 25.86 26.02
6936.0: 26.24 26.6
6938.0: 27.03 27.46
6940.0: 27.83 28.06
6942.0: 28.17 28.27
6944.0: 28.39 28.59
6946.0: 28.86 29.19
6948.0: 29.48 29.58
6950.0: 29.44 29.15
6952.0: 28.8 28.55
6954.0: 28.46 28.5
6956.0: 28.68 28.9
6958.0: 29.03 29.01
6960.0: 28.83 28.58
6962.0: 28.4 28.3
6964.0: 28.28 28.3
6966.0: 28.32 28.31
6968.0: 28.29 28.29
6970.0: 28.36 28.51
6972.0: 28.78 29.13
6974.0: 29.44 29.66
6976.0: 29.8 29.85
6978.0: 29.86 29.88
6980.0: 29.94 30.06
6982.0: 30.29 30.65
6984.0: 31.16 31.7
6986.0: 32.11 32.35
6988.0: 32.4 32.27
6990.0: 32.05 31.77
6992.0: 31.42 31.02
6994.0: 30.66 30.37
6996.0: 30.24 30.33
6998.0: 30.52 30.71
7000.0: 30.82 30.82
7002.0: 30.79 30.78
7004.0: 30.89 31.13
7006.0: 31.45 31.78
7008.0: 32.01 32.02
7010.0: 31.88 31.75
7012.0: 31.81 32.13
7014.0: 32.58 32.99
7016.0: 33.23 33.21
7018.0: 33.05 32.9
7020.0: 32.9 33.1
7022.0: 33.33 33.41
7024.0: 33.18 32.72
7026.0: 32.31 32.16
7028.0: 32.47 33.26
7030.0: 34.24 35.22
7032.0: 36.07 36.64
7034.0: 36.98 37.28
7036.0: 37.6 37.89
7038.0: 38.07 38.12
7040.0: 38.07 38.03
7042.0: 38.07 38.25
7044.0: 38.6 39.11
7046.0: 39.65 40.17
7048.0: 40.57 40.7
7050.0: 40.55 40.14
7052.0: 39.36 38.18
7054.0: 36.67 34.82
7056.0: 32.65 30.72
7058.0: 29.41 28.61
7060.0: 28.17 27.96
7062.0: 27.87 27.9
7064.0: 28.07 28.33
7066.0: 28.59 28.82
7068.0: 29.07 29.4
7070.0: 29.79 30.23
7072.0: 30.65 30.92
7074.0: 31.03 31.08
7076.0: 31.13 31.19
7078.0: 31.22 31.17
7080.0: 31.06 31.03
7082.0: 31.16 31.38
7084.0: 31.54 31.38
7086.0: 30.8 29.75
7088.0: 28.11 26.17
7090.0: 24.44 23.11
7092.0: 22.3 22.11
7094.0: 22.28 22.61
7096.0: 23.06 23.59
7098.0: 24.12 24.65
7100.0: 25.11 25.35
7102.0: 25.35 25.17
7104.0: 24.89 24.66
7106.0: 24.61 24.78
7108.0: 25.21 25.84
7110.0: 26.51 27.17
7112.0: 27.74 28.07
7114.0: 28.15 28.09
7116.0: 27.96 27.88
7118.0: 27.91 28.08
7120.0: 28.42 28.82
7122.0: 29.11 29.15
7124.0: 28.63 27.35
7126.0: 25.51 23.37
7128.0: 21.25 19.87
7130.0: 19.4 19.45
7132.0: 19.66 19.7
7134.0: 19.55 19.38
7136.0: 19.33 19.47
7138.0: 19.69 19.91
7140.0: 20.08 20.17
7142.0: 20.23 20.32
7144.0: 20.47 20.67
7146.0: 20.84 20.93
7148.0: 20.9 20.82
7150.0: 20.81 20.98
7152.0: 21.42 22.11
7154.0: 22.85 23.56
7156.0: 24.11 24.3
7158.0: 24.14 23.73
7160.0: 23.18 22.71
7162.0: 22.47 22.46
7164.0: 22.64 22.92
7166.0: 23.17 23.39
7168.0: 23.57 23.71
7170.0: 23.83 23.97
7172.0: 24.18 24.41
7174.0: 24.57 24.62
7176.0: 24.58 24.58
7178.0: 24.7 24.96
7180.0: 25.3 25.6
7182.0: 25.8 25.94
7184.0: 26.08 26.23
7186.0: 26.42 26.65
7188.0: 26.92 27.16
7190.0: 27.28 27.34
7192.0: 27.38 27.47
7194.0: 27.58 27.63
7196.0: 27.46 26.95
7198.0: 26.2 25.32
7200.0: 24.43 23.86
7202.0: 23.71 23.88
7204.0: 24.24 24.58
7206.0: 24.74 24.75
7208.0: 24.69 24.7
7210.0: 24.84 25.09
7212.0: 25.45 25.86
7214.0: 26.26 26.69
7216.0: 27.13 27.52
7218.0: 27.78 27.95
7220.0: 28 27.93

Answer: 1.43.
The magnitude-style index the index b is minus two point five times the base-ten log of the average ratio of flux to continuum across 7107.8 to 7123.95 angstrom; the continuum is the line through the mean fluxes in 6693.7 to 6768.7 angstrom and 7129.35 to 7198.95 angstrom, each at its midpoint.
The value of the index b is -0.21 mag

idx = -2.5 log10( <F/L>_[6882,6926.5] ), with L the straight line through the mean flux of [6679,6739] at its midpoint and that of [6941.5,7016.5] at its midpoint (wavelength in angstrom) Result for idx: 0.23 mag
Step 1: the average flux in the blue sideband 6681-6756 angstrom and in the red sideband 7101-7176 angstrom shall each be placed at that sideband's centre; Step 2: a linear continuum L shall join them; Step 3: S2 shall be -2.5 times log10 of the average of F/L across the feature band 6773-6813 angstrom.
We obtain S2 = 0.094 mag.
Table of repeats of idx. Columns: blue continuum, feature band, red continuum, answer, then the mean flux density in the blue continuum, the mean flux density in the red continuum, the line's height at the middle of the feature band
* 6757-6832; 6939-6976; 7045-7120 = -0.15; 19.2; 29.4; 25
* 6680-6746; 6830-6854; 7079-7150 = 0.08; 20.2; 24.7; 21.6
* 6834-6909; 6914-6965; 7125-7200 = -0.24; 20.5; 23.4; 21.2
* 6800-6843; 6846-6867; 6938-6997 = 0.15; 19.9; 29.5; 22.2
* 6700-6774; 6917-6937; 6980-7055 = 0.22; 19.6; 33.9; 29.3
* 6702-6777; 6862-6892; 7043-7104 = 0.15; 19.6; 30.3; 24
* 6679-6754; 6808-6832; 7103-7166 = 0.05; 20.1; 23.5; 20.9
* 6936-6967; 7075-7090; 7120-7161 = -0.25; 28.5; 22.2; 24.1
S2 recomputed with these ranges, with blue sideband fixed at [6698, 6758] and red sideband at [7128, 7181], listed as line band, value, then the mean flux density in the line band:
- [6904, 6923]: -0.11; 23.1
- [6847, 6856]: 0.09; 18.9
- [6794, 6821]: 0.06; 19.1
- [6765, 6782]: 0.00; 20.1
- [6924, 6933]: -0.16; 24.3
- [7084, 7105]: -0.16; 25.4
